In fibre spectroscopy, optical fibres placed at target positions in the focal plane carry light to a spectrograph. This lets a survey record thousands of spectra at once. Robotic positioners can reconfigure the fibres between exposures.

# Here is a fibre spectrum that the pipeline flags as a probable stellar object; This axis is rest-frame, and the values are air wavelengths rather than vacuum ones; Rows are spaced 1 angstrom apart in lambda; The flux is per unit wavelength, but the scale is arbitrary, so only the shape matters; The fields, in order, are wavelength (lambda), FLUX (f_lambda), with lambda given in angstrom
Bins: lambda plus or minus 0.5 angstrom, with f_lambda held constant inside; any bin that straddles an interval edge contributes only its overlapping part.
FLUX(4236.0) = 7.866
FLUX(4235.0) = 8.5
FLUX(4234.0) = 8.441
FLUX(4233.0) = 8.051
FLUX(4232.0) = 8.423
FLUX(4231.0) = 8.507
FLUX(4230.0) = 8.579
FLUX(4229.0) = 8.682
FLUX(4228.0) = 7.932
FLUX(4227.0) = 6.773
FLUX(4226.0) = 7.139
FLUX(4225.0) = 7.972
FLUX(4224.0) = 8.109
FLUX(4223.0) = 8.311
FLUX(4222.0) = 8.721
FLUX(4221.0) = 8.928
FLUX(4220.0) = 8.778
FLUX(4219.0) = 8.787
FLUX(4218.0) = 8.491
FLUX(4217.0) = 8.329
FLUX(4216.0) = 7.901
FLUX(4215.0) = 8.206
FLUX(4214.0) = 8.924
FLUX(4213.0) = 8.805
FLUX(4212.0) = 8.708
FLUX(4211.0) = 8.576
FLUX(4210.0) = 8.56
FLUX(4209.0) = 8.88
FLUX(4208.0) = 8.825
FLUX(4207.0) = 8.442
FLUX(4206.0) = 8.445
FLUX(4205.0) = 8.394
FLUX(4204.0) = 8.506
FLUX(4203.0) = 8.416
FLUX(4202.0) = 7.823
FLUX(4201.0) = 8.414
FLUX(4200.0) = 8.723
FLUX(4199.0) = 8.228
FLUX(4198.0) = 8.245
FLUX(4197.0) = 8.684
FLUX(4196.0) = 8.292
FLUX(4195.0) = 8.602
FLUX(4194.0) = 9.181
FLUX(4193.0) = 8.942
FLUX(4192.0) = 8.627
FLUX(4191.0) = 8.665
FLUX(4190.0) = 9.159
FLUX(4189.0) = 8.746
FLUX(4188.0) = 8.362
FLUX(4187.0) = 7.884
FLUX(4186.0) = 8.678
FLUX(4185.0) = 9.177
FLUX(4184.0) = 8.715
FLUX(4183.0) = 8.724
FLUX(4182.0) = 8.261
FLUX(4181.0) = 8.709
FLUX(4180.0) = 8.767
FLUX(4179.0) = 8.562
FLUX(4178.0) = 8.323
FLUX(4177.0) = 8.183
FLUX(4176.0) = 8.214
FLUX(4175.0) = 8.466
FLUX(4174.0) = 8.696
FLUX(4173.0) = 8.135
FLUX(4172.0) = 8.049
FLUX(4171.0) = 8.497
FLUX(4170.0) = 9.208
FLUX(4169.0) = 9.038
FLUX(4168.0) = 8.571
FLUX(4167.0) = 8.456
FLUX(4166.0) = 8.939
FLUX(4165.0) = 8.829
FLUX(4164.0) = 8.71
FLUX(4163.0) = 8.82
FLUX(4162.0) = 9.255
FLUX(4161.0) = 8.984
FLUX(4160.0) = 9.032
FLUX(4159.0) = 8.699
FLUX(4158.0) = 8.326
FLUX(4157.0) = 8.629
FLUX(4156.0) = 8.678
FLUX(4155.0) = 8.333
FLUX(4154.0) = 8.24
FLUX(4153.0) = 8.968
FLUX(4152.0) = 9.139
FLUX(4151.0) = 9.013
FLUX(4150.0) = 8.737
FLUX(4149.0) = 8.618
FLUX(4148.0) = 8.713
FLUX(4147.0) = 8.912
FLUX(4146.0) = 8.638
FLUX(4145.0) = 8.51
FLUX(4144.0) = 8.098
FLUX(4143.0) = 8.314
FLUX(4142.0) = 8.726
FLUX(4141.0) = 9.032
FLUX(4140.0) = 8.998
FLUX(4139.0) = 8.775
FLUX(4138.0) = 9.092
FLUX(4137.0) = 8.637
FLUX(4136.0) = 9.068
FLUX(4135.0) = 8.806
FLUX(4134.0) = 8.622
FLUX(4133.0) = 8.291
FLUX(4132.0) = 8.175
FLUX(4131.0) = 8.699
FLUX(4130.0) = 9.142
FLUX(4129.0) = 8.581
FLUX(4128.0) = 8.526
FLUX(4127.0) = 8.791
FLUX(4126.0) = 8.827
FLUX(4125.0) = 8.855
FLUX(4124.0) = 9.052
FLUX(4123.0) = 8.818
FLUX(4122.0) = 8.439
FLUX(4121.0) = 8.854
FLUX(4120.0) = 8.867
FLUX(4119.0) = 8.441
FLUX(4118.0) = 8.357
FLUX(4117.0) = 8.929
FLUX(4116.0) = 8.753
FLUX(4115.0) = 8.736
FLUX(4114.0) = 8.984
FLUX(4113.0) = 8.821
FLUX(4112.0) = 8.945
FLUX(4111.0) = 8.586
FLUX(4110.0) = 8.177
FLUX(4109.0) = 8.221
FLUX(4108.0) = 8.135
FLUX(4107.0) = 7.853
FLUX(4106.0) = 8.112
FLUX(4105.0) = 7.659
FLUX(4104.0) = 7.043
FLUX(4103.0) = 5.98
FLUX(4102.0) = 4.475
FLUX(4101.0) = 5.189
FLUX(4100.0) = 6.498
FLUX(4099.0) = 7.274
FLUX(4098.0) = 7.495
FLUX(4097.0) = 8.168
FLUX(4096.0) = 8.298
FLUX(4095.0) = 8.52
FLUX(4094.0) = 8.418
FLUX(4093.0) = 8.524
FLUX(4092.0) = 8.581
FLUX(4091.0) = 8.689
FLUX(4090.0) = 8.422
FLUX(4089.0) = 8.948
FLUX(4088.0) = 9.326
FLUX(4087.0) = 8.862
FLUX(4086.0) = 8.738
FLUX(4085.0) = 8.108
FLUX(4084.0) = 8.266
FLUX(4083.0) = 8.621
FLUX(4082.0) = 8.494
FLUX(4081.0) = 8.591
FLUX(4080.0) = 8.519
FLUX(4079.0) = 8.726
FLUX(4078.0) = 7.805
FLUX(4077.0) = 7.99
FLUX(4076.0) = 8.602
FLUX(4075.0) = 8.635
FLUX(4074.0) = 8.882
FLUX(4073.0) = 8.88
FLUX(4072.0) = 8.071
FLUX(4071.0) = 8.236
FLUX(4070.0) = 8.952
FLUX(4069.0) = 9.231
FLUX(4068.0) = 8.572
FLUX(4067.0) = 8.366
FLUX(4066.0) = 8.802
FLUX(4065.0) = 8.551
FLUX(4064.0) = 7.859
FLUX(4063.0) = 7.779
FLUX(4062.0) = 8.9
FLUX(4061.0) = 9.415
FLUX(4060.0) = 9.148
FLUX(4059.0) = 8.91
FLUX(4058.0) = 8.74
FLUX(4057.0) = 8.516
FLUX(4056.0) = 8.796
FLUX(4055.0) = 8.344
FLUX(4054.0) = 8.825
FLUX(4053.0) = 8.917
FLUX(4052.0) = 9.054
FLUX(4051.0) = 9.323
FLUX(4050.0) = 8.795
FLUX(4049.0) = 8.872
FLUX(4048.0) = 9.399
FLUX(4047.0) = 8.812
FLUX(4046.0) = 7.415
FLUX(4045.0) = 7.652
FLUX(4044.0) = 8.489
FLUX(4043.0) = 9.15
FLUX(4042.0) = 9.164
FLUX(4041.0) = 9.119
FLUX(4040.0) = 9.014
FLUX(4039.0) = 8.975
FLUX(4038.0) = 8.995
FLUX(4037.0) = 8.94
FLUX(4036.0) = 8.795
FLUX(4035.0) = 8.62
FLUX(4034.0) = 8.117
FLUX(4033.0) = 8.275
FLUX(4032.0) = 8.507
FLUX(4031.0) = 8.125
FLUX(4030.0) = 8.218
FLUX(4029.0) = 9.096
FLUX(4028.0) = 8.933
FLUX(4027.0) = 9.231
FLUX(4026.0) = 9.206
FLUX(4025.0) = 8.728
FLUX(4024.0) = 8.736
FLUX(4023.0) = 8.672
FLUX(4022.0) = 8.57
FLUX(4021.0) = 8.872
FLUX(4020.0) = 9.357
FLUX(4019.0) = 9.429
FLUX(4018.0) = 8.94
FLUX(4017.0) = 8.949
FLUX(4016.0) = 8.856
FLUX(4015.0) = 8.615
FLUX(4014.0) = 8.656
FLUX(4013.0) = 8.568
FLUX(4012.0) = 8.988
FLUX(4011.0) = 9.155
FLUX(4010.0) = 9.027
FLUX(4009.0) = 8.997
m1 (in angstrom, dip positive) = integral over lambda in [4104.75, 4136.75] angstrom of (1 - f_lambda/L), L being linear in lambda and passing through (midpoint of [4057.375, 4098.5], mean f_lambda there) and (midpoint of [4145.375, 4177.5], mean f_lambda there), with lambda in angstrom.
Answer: 0.04 angstrom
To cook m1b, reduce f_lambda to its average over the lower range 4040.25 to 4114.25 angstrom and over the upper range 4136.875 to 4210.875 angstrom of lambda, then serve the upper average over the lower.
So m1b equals 1.03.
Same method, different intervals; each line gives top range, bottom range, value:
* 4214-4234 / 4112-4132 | 0.94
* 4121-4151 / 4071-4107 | 1.08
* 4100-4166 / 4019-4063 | 0.96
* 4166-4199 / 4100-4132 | 1.05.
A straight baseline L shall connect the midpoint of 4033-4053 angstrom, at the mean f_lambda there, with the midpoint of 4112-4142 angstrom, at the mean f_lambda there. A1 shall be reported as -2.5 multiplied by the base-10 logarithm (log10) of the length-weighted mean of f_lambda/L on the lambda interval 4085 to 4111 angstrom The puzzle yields 0.12 mag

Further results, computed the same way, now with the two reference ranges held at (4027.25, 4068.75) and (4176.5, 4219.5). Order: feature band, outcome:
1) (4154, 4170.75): -0.02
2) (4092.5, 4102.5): 0.19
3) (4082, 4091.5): 0.00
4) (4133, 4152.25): -0.02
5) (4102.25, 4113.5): 0.10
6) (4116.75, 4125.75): -0.01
